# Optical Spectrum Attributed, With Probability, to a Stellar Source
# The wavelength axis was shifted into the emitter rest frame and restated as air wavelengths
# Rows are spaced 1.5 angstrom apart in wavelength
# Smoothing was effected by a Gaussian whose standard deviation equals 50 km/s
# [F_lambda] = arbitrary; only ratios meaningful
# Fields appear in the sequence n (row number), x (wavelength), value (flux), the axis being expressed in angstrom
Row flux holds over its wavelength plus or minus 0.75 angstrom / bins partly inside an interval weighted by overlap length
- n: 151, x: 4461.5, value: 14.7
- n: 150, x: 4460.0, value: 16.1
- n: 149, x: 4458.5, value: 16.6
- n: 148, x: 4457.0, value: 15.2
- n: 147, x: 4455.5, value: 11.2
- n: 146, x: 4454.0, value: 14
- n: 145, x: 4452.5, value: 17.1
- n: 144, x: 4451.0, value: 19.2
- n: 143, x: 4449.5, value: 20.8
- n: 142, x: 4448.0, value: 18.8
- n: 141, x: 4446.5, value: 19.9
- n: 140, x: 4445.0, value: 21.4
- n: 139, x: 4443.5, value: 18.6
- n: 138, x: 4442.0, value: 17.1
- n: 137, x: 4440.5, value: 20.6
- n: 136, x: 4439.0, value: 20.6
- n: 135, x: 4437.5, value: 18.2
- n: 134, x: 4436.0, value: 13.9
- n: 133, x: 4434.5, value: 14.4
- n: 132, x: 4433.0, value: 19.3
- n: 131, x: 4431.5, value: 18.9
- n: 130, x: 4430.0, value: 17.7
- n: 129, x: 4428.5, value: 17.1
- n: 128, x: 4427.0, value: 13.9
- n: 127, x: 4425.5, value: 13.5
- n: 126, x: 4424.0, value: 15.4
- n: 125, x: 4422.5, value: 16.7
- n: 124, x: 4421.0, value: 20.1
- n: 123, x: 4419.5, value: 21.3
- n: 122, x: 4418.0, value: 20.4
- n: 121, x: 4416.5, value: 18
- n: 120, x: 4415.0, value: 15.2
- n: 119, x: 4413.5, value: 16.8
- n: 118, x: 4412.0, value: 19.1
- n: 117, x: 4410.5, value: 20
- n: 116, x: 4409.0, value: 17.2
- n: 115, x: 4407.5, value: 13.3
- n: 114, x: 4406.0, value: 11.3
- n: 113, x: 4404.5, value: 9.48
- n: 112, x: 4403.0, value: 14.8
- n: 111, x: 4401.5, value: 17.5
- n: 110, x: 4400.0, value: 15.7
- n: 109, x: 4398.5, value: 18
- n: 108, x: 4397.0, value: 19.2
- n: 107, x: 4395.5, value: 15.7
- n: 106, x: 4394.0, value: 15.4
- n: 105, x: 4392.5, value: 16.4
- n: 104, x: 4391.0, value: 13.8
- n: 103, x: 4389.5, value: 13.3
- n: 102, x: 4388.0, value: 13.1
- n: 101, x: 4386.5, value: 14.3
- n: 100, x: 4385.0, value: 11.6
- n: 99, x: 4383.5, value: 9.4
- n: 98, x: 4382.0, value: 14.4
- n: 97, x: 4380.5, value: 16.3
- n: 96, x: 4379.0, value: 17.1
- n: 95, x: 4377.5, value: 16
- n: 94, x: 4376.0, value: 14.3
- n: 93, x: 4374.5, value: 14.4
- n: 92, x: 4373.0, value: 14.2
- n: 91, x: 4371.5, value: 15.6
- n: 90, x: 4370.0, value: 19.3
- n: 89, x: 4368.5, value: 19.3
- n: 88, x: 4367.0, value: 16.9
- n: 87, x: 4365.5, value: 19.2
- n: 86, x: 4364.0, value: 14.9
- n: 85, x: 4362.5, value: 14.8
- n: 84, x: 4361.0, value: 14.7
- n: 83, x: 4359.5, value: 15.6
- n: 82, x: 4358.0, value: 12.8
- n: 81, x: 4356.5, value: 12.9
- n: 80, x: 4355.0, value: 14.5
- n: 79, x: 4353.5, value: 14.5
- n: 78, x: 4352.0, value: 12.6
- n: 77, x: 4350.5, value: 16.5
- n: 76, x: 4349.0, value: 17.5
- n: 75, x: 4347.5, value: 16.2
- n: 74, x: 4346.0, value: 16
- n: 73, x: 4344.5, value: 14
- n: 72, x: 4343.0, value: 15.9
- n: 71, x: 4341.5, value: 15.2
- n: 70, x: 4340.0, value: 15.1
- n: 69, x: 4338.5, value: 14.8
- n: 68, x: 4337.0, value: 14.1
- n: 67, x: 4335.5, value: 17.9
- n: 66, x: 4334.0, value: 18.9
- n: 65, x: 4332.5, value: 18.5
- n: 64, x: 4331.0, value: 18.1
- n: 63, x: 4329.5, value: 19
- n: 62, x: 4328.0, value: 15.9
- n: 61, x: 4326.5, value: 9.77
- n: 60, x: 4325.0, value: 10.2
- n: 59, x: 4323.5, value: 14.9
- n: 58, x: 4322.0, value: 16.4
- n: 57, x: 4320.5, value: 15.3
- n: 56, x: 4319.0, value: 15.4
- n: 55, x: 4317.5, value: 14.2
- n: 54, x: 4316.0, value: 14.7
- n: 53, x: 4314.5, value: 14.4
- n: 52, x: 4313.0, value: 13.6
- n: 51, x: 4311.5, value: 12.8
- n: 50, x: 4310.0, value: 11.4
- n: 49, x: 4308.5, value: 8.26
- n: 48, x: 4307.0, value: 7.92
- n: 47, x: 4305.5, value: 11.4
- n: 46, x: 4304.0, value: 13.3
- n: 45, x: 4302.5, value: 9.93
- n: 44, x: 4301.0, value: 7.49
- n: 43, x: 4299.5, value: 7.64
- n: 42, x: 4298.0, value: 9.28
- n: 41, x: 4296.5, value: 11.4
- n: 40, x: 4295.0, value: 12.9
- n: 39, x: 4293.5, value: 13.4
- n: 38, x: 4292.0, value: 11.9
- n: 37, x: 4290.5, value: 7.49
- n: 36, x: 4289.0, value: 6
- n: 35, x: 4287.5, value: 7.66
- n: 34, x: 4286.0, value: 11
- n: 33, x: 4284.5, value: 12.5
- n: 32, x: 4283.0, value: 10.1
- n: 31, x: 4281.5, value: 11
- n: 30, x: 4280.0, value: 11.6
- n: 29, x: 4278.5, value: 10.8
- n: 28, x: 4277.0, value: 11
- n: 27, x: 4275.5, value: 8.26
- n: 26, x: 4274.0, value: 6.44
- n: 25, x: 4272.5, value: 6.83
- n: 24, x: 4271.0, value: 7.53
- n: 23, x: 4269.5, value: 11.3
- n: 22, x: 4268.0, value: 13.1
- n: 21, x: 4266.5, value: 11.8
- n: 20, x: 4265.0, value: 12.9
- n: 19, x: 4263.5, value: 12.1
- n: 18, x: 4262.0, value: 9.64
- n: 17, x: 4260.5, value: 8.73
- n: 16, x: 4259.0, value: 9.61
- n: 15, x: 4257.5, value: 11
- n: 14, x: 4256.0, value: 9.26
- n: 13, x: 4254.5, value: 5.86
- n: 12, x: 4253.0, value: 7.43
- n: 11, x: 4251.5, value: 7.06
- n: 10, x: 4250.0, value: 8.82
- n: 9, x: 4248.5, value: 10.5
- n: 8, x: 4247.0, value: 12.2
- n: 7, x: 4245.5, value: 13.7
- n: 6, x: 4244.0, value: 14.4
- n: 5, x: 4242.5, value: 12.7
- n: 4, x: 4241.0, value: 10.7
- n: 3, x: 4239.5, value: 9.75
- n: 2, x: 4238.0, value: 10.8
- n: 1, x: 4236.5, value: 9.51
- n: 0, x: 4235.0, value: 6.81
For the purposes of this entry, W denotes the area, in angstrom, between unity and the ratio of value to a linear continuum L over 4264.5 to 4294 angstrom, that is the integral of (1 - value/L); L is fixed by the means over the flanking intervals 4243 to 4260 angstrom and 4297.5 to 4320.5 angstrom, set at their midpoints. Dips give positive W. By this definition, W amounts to 1.9 angstrom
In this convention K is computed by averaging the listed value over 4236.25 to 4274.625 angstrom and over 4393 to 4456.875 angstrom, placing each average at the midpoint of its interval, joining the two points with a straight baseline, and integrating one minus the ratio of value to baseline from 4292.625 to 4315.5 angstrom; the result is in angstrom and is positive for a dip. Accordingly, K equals 2.1 angstrom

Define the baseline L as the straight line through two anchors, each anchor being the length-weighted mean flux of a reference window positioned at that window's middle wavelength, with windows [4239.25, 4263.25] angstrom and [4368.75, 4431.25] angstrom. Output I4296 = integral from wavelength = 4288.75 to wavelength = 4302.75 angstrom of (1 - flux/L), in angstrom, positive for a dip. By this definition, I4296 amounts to 2.3 angstrom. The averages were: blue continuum 10.1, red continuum 15.8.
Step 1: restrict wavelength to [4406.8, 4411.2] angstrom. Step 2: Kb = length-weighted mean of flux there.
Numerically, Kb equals 16.8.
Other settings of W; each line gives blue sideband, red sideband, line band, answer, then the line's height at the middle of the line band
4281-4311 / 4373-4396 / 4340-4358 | -3.34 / 12.6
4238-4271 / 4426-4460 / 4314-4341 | -4.54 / 13.2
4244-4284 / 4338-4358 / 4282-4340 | 1.19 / 12.8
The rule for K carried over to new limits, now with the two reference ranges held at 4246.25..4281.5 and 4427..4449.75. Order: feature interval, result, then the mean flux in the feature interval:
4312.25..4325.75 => -2.06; 14.3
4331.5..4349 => -3.47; 16.1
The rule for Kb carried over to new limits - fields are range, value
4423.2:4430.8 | 15.6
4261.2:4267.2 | 11.6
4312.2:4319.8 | 14.5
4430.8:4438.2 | 16.9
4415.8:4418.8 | 19.3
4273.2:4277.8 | 8.57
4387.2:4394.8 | 14.4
